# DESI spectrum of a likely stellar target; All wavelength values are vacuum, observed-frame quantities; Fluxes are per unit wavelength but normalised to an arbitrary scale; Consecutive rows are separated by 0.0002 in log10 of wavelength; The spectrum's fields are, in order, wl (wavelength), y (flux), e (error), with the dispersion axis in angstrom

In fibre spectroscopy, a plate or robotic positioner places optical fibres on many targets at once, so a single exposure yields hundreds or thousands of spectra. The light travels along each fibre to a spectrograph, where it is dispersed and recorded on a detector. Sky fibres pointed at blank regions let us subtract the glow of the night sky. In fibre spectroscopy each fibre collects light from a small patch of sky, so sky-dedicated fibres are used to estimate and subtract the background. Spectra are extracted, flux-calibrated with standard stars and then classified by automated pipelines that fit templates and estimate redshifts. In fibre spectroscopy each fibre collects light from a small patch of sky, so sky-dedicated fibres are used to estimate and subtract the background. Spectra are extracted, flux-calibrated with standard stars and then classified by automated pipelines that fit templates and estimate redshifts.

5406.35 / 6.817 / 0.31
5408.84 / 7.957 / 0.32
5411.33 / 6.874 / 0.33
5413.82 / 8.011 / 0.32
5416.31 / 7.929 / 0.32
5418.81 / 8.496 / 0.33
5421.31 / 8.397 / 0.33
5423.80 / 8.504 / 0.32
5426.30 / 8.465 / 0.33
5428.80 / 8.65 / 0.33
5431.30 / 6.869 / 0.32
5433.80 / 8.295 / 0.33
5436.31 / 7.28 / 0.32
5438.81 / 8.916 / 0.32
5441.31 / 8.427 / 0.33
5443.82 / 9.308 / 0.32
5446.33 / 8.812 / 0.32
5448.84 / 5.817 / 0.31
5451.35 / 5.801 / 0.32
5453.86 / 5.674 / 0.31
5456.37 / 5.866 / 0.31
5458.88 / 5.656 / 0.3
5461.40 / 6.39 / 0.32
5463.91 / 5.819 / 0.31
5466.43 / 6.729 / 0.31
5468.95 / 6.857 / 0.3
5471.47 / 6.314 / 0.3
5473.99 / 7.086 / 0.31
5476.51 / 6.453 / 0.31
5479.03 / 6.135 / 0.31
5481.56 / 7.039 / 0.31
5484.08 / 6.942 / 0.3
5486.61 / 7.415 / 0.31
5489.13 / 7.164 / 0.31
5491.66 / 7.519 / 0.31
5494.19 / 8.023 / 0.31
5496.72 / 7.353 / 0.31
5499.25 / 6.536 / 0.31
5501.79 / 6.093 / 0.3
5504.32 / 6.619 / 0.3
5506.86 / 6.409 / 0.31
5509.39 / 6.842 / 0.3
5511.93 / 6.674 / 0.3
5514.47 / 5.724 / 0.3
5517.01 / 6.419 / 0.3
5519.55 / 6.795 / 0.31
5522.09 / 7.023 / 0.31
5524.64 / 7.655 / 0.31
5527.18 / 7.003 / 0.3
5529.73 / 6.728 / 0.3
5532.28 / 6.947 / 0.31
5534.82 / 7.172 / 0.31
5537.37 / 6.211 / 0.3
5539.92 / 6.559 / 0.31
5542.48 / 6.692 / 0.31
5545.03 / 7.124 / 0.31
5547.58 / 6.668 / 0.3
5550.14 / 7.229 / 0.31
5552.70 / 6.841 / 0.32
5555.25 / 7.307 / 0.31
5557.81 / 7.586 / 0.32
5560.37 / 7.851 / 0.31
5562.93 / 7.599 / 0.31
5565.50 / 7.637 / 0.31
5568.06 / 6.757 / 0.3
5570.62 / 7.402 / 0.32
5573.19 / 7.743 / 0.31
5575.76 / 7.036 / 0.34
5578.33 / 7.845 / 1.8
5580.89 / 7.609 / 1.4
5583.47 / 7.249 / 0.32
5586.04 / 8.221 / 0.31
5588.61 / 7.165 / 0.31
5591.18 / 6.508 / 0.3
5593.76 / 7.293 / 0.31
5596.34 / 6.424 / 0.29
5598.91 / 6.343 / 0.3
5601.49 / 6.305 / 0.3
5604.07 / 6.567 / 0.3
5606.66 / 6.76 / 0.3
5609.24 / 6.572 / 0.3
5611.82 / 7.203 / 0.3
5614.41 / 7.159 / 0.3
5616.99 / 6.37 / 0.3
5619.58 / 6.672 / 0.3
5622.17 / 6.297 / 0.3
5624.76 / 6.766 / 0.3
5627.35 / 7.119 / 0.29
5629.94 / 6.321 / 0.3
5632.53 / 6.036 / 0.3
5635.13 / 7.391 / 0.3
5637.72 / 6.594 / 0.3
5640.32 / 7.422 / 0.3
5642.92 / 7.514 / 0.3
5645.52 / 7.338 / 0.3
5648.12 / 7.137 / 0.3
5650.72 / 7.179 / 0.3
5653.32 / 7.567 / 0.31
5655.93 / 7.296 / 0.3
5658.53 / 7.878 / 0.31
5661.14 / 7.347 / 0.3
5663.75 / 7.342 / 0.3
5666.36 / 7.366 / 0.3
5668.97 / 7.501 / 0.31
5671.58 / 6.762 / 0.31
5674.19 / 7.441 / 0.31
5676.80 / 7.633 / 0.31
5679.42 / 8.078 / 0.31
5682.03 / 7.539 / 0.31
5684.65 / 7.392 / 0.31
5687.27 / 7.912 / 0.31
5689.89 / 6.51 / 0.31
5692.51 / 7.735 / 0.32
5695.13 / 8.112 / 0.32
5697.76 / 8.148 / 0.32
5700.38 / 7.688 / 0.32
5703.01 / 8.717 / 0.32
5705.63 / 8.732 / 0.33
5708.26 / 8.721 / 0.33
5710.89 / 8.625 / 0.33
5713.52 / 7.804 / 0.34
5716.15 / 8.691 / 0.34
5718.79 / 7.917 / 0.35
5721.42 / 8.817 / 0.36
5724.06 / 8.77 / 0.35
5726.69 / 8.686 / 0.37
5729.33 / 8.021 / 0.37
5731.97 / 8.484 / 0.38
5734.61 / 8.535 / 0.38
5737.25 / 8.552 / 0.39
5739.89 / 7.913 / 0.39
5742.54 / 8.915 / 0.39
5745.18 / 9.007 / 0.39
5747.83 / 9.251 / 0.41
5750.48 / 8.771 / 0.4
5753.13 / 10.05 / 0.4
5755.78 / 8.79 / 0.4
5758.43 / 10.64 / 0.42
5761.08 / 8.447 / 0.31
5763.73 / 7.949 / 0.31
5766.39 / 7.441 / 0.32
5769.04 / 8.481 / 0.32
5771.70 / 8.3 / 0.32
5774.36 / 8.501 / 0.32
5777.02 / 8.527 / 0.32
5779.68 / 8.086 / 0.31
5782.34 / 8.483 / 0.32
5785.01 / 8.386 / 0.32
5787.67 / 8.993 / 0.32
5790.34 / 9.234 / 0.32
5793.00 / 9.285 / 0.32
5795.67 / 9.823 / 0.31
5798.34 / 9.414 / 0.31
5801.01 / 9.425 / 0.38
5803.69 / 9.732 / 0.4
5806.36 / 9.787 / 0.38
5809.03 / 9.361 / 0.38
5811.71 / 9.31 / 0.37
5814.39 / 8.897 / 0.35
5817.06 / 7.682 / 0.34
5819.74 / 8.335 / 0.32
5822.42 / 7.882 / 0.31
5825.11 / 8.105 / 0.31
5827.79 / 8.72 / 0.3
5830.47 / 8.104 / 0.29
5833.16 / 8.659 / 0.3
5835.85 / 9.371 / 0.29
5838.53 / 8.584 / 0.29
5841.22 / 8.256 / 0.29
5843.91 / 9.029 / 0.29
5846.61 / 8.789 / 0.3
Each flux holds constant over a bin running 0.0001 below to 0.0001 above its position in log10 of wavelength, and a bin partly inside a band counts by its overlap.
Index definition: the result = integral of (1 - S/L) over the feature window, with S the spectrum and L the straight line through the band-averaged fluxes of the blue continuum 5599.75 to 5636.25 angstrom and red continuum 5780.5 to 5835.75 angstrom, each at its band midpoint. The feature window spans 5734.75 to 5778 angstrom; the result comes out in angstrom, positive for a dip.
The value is -2.3 angstrom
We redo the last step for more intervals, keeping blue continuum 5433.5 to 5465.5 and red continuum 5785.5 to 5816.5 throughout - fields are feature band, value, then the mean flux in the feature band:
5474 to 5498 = 0.5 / 7.12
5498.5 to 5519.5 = 2.8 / 6.43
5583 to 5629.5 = 7.1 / 6.82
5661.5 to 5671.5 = 1.3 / 7.32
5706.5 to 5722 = 0.6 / 8.42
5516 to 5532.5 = 1.3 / 6.94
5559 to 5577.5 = 0.9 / 7.44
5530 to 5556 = 2.7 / 6.86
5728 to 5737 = 0.5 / 8.37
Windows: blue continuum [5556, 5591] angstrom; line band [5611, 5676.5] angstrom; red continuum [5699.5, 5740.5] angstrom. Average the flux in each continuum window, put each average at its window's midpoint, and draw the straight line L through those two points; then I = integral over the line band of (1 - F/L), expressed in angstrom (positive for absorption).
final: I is 7.0 angstrom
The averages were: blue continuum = 7.48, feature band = 7.09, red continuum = 8.43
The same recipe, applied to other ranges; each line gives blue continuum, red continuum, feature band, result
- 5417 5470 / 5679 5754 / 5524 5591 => 4.97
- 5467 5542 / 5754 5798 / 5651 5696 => 2.99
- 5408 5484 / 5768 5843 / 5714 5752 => -0.48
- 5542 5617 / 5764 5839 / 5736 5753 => -1.03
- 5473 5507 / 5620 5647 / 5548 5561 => -0.73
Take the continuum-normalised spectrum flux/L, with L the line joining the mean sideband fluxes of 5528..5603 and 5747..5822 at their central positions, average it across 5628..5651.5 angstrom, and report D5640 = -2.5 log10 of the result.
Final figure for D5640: 0.11 mag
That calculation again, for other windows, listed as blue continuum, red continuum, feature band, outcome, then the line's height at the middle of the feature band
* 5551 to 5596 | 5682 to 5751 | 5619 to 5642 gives 0.15 mag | 7.74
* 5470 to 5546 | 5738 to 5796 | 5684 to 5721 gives 0.03 mag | 8.28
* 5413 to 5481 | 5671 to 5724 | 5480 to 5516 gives 0.08 mag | 7.43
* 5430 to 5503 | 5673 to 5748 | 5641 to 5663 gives 0.07 mag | 7.91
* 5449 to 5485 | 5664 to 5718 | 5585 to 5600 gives 0.03 mag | 7.18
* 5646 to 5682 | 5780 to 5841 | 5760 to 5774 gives 0.04 mag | 8.44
